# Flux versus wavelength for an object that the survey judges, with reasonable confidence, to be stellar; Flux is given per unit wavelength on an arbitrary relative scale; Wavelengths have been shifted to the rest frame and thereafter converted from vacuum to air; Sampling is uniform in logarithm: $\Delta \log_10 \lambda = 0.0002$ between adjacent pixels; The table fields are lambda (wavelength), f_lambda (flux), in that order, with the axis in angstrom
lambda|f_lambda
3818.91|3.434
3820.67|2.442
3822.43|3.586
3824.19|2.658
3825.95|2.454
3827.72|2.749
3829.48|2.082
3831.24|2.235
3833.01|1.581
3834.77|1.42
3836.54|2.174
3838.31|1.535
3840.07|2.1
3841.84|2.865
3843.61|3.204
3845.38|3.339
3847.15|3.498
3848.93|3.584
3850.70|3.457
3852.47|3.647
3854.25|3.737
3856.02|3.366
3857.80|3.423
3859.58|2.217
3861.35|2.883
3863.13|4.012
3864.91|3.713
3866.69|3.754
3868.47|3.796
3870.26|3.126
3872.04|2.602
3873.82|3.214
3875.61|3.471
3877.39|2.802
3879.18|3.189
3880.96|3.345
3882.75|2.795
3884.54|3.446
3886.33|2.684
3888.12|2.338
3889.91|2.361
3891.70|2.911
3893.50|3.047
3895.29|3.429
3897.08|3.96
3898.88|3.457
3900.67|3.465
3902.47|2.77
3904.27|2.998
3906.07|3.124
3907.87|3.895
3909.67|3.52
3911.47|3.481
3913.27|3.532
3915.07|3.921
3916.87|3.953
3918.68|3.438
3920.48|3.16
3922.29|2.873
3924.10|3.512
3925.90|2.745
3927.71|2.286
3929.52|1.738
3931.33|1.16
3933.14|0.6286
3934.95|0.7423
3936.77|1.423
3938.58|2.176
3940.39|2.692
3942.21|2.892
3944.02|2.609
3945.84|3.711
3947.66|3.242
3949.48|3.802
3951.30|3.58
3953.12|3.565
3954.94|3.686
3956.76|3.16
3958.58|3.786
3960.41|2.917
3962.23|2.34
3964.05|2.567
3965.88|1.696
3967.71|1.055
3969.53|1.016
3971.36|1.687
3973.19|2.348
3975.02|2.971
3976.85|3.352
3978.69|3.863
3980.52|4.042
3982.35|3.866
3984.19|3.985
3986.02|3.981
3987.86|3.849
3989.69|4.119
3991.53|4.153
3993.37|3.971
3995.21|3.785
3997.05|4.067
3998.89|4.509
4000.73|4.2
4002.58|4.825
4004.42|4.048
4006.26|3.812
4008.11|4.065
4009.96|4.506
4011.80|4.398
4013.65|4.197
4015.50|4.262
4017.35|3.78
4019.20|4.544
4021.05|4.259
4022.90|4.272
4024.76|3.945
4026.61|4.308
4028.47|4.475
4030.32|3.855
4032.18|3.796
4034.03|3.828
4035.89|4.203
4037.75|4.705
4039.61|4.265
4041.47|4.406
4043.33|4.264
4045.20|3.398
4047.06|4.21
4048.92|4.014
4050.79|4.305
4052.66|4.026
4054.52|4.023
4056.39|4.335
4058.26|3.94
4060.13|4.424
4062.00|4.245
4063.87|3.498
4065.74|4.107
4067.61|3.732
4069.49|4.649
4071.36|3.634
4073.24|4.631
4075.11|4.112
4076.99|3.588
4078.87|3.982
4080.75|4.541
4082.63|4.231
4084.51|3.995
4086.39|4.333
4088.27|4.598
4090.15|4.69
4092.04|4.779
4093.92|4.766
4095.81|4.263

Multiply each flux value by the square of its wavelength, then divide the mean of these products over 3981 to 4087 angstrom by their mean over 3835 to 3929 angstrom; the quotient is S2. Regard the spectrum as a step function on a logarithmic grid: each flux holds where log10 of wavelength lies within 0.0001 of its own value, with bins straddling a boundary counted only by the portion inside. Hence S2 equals 1.4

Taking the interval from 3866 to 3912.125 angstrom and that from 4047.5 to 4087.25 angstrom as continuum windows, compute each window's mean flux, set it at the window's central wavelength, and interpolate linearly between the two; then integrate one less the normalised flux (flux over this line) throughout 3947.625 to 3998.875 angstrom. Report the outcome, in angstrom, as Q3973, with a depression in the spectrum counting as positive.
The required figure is 5.3 angstrom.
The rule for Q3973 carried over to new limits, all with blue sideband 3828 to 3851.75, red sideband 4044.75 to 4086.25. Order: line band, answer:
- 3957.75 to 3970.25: 4.4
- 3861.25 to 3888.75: -4.2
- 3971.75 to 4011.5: -3.4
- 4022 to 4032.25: -0.8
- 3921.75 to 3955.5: 7.0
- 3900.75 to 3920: -2.7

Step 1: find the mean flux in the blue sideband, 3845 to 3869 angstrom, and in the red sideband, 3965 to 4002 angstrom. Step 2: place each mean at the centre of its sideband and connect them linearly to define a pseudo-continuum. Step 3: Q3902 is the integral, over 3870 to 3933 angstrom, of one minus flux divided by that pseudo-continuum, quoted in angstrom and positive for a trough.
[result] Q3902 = 6.8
